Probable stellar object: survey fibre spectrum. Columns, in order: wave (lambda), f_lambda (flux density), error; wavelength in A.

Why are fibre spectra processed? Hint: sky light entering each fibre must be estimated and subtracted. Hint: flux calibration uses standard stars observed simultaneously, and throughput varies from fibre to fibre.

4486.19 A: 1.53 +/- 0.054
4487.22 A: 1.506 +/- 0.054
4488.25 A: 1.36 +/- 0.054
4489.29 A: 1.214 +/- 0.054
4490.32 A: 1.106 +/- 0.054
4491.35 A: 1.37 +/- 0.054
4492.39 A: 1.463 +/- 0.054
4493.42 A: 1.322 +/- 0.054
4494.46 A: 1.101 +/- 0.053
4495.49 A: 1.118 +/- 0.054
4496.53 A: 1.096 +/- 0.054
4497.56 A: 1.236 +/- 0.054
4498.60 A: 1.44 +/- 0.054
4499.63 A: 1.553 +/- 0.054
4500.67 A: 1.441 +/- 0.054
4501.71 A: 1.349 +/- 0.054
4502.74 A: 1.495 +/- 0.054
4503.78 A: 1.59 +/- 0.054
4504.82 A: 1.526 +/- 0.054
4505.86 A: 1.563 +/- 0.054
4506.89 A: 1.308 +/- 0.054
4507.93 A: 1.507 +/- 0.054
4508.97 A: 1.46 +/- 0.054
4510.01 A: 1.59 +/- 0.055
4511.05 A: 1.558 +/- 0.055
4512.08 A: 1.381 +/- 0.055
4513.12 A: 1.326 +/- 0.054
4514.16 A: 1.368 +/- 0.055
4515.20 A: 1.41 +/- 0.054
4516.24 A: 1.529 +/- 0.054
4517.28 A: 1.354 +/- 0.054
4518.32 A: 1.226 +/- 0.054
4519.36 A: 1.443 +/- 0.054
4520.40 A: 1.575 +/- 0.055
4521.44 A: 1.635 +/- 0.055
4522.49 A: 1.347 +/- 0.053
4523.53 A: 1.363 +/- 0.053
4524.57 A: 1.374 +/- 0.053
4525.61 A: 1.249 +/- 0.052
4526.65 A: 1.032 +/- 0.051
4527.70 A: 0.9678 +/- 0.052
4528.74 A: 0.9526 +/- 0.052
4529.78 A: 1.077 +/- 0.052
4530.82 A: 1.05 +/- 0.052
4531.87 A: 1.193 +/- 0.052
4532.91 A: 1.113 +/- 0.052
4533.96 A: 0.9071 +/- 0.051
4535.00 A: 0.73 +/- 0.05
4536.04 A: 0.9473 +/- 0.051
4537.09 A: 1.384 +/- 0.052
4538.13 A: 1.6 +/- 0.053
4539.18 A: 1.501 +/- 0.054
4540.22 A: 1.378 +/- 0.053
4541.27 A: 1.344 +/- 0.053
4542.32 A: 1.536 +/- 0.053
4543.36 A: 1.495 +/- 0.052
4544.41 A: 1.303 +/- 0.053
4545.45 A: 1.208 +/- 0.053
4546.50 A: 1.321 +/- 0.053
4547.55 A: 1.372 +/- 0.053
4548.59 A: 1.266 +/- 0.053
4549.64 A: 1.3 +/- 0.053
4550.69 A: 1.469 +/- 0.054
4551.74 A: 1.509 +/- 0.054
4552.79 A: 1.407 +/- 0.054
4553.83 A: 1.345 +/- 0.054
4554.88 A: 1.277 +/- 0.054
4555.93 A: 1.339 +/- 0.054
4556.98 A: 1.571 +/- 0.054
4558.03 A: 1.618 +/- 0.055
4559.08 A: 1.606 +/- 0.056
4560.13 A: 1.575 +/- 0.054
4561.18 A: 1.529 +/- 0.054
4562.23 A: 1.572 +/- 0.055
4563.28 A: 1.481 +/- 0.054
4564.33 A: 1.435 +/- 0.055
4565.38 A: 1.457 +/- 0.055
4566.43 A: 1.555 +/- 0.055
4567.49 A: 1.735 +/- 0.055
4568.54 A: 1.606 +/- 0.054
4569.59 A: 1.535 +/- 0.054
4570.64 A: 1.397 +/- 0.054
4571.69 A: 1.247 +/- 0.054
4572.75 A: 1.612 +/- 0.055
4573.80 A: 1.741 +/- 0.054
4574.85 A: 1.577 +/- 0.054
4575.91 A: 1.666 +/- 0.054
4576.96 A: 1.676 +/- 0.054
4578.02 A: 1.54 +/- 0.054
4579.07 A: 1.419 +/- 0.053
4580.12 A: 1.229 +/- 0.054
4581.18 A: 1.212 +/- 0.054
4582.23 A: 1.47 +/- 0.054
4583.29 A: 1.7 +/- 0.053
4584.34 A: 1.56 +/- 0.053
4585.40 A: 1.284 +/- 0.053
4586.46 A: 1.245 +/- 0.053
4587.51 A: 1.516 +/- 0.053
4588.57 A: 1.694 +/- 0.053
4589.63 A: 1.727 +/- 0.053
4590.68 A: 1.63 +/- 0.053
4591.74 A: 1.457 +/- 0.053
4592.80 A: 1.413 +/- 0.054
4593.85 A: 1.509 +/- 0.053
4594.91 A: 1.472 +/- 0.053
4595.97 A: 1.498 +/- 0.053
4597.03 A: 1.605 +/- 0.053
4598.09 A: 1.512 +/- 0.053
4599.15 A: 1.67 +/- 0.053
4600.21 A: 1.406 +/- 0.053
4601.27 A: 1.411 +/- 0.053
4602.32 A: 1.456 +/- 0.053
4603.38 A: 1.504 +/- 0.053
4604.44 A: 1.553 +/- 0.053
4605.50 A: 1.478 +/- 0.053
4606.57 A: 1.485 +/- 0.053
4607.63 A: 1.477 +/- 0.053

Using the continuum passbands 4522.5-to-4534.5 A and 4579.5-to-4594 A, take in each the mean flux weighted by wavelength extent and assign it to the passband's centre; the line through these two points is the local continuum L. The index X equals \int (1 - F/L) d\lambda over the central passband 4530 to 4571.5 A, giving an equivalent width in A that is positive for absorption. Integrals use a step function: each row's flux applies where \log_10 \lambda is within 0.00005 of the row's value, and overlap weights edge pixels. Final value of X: -3.9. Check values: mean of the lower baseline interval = 1.13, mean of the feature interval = 1.38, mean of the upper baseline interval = 1.47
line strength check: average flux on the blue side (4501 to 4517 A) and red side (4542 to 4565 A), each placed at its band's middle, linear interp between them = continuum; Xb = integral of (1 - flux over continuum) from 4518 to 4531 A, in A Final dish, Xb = 1.7 A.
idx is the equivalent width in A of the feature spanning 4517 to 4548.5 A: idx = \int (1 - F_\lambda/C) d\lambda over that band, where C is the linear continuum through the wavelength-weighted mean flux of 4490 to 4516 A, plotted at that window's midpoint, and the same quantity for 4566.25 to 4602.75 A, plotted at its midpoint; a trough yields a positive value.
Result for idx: 3.7 A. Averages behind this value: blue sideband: 1.39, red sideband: 1.51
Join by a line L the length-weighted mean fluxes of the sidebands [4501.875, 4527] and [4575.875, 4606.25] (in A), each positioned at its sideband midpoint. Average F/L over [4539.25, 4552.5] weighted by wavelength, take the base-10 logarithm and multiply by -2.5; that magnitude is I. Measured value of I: 0.058 mag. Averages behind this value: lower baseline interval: 1.43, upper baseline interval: 1.5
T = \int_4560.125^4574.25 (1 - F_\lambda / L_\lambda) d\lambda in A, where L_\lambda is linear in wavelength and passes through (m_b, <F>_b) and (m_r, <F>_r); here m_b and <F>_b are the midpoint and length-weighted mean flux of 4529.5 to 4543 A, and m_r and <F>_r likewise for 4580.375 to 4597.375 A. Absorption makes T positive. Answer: -1.6 A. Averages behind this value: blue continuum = 1.22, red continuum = 1.49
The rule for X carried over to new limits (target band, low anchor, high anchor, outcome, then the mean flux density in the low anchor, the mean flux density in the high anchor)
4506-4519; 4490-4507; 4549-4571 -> -0.3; 1.36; 1.49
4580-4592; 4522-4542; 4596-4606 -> -0.4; 1.19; 1.51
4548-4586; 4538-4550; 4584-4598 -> -1.2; 1.38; 1.51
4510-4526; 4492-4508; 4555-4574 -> 0.0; 1.38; 1.52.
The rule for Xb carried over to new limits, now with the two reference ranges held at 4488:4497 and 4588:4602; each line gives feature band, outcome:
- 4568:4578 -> -0.60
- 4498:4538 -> -0.62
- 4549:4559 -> -0.11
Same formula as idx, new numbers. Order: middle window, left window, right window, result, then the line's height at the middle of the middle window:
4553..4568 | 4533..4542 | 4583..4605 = -1.80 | 1.34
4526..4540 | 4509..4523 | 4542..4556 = 2.83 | 1.4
